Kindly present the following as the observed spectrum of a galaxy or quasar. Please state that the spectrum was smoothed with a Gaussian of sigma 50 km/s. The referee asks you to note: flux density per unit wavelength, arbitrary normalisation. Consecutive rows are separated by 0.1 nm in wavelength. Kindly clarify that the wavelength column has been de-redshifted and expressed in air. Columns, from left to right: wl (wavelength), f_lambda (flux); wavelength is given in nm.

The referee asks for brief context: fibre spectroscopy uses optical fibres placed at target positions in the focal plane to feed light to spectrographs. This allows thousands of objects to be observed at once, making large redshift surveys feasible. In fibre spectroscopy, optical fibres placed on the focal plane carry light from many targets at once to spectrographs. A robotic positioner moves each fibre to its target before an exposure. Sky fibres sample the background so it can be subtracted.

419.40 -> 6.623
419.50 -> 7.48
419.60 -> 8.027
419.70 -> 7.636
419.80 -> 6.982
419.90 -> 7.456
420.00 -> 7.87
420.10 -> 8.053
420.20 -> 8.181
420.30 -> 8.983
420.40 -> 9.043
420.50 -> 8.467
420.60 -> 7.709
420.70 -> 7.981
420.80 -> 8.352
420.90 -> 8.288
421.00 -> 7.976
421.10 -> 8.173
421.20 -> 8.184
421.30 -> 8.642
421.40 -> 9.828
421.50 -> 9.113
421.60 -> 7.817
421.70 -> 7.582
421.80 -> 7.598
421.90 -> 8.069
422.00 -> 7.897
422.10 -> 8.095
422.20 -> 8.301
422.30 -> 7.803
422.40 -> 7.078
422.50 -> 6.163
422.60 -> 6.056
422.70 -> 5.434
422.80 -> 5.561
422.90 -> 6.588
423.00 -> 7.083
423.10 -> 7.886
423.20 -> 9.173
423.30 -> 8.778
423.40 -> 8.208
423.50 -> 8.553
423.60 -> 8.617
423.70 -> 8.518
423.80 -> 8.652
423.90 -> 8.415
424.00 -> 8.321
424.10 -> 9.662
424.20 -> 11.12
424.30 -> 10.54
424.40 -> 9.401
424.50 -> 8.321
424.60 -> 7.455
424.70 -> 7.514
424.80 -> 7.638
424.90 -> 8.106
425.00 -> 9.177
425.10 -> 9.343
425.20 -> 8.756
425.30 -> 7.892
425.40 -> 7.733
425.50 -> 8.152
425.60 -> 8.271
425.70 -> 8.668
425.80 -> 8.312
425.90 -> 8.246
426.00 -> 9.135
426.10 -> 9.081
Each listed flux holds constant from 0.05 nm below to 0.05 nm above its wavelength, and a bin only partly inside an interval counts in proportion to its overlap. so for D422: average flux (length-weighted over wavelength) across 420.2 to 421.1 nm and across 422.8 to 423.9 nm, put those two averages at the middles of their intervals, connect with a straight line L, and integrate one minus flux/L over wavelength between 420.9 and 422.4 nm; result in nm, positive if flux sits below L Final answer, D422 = 0.01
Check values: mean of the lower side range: 8.33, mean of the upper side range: 8.09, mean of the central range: 8.18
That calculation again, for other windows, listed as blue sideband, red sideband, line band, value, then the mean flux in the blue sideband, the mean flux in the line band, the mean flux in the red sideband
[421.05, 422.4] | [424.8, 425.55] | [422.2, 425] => 0.09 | 8.2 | 8.05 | 8.4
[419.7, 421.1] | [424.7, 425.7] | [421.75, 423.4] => 0.16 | 8.09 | 7.37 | 8.32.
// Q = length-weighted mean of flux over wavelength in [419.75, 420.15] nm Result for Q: 7.59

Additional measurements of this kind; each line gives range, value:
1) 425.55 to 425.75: 8.47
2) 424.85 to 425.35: 8.65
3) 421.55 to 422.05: 7.79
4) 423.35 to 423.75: 8.47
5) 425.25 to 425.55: 7.93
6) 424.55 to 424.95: 7.68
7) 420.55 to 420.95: 8.08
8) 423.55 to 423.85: 8.6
